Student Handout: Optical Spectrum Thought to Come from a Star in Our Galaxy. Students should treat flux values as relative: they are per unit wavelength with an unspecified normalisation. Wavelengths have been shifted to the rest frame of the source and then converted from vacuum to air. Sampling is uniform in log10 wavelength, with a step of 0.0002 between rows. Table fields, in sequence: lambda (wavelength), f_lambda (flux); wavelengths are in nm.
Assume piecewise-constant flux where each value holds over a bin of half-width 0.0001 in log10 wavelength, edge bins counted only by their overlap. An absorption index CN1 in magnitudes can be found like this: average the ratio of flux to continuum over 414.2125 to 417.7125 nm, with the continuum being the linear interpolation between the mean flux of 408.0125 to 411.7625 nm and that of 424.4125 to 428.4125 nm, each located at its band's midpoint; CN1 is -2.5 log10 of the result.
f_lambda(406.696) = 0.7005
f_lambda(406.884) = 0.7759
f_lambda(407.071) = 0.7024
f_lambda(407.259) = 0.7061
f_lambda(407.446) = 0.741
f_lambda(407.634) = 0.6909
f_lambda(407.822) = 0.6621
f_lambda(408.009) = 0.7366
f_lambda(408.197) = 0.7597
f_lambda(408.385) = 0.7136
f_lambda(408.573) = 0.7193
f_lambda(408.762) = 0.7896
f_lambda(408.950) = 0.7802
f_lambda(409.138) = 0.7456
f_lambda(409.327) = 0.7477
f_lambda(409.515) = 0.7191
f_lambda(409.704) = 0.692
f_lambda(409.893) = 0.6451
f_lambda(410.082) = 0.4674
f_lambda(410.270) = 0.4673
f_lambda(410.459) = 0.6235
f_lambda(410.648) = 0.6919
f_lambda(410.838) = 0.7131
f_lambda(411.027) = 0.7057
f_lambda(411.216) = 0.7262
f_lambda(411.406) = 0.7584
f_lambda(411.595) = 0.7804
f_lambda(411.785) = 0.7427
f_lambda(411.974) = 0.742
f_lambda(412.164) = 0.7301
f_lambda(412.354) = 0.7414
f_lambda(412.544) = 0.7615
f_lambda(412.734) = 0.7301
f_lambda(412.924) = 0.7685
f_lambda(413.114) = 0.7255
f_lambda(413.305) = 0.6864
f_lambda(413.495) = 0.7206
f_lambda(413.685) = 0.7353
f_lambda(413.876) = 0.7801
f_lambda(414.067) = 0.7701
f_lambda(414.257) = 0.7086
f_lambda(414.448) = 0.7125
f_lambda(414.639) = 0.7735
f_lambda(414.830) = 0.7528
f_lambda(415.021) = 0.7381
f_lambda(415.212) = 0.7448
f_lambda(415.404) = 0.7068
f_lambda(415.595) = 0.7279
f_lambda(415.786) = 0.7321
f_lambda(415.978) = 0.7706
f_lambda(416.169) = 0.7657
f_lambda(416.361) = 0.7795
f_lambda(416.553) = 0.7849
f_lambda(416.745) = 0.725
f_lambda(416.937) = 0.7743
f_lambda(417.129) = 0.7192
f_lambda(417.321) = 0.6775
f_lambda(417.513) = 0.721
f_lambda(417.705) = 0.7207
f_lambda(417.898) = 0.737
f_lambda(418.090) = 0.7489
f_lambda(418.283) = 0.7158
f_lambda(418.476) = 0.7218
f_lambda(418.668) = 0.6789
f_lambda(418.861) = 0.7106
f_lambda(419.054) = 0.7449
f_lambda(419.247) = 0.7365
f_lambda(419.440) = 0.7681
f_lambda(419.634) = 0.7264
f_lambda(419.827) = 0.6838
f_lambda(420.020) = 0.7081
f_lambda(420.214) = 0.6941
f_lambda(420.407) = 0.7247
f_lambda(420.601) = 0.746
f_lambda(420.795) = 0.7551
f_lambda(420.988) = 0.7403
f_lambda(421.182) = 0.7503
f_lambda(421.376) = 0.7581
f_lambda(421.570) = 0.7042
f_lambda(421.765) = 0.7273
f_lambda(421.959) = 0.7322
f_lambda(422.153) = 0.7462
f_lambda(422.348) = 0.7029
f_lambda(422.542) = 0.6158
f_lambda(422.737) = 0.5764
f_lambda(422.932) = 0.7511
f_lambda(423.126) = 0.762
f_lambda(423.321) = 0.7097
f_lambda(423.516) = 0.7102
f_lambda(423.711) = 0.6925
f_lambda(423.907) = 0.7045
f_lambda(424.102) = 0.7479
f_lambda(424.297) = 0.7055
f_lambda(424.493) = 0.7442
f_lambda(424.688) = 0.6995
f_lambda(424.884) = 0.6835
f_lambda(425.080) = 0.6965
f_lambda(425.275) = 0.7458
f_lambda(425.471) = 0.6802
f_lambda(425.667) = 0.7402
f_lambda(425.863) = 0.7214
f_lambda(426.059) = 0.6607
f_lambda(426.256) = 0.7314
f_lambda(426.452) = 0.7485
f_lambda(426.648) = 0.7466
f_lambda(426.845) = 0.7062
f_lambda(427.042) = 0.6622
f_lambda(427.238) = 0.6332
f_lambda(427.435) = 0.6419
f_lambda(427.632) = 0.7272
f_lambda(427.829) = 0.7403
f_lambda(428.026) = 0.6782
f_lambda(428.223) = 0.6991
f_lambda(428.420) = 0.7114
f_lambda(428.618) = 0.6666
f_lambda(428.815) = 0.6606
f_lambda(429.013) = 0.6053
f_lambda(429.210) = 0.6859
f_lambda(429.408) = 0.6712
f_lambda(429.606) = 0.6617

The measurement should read -0.06 mag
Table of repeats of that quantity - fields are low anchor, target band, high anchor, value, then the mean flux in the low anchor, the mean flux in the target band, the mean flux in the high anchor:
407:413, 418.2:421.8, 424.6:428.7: -0.03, 0.709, 0.726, 0.701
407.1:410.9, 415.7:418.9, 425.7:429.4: -0.07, 0.69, 0.735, 0.691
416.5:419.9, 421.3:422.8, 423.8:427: 0.04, 0.727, 0.697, 0.715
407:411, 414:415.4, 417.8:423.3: -0.05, 0.691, 0.74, 0.72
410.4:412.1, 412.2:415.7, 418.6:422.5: -0.02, 0.723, 0.738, 0.726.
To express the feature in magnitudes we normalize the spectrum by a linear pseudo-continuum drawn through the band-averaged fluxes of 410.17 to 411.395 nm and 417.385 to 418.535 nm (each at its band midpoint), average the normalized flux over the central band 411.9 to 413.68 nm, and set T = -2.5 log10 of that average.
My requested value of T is -0.085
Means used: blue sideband 0.661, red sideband 0.726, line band 0.734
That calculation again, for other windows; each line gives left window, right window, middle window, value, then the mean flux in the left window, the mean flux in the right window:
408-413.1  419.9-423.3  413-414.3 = -0.03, 0.711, 0.717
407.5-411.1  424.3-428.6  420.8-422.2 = -0.06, 0.688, 0.704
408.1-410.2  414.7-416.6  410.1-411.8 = 0.06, 0.704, 0.75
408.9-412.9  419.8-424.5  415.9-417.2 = -0.08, 0.701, 0.716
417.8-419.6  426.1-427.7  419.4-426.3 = 0.00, 0.729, 0.698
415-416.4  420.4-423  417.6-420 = 0.01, 0.745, 0.716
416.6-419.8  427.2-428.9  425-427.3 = -0.02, 0.727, 0.686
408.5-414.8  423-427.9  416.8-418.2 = -0.02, 0.716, 0.71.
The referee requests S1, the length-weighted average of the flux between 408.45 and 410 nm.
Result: 0.727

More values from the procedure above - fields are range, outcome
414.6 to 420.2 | 0.733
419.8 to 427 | 0.715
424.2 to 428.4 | 0.705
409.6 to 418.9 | 0.72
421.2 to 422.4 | 0.731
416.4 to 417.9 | 0.734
